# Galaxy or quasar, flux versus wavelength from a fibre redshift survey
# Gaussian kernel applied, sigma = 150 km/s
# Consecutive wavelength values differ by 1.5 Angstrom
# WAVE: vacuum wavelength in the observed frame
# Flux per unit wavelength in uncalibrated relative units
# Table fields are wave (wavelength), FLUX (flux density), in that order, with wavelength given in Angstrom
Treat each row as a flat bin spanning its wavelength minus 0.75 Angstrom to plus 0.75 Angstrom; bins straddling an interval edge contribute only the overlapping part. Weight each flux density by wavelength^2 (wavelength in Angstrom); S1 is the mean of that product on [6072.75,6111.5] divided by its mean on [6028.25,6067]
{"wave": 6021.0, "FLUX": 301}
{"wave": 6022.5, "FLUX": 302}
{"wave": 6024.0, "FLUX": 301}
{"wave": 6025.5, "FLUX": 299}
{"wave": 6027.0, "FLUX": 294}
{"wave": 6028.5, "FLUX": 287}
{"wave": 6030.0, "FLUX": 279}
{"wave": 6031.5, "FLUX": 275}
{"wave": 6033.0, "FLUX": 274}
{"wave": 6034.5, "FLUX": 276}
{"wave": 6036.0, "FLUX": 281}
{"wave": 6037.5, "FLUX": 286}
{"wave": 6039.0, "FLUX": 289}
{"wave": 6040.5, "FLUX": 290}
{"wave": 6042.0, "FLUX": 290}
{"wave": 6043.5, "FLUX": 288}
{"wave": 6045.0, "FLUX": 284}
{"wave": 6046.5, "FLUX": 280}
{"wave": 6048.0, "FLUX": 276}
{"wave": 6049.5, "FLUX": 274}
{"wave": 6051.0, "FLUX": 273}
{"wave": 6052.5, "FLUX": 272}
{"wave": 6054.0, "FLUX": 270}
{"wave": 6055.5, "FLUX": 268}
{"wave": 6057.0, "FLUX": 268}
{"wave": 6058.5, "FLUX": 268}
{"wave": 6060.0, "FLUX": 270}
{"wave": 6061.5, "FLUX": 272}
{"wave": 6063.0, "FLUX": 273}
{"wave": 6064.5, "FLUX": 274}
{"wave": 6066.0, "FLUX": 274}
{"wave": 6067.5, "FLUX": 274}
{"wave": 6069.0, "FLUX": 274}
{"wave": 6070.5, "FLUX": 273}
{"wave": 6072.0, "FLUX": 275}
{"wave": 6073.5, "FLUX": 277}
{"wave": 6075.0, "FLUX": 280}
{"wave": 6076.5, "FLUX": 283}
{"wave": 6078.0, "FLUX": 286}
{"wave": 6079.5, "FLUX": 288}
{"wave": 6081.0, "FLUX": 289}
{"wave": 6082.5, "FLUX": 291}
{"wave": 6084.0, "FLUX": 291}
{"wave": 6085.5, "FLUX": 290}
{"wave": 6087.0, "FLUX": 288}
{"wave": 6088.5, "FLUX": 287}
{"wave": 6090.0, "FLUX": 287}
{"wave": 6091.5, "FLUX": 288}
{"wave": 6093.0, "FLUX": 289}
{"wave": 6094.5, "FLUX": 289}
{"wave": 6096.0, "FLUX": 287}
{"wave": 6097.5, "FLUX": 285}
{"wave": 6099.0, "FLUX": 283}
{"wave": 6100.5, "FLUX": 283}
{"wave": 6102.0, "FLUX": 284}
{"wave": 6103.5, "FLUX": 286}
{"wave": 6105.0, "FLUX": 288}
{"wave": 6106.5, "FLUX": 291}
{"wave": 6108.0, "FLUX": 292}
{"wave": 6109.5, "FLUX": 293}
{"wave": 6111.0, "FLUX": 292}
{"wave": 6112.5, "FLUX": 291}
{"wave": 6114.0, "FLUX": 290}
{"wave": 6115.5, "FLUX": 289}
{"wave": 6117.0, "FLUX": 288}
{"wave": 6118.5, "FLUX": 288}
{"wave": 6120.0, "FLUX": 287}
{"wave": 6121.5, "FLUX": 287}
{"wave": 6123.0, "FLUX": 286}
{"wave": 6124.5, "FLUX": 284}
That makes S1 1.1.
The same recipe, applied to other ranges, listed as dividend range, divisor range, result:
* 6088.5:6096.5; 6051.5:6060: 1.08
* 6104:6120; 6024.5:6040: 1.05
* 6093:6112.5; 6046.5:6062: 1.08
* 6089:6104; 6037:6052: 1.03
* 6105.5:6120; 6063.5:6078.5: 1.06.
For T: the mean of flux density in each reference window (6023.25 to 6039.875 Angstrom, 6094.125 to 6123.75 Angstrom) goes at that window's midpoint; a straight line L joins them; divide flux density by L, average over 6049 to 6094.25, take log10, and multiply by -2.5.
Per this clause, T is 0.030 mag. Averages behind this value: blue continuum 286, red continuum 288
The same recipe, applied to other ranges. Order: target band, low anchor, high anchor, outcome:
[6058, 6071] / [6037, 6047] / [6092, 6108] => 0.06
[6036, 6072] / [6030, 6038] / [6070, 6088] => 0.02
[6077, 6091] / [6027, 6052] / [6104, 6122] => -0.01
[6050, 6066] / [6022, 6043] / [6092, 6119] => 0.06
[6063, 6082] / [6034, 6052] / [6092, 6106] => 0.02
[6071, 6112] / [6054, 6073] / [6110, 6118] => -0.02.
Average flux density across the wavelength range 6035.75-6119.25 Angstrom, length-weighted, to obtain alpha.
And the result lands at 283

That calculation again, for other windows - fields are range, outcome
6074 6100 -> 287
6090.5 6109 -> 287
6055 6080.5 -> 275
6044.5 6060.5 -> 273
